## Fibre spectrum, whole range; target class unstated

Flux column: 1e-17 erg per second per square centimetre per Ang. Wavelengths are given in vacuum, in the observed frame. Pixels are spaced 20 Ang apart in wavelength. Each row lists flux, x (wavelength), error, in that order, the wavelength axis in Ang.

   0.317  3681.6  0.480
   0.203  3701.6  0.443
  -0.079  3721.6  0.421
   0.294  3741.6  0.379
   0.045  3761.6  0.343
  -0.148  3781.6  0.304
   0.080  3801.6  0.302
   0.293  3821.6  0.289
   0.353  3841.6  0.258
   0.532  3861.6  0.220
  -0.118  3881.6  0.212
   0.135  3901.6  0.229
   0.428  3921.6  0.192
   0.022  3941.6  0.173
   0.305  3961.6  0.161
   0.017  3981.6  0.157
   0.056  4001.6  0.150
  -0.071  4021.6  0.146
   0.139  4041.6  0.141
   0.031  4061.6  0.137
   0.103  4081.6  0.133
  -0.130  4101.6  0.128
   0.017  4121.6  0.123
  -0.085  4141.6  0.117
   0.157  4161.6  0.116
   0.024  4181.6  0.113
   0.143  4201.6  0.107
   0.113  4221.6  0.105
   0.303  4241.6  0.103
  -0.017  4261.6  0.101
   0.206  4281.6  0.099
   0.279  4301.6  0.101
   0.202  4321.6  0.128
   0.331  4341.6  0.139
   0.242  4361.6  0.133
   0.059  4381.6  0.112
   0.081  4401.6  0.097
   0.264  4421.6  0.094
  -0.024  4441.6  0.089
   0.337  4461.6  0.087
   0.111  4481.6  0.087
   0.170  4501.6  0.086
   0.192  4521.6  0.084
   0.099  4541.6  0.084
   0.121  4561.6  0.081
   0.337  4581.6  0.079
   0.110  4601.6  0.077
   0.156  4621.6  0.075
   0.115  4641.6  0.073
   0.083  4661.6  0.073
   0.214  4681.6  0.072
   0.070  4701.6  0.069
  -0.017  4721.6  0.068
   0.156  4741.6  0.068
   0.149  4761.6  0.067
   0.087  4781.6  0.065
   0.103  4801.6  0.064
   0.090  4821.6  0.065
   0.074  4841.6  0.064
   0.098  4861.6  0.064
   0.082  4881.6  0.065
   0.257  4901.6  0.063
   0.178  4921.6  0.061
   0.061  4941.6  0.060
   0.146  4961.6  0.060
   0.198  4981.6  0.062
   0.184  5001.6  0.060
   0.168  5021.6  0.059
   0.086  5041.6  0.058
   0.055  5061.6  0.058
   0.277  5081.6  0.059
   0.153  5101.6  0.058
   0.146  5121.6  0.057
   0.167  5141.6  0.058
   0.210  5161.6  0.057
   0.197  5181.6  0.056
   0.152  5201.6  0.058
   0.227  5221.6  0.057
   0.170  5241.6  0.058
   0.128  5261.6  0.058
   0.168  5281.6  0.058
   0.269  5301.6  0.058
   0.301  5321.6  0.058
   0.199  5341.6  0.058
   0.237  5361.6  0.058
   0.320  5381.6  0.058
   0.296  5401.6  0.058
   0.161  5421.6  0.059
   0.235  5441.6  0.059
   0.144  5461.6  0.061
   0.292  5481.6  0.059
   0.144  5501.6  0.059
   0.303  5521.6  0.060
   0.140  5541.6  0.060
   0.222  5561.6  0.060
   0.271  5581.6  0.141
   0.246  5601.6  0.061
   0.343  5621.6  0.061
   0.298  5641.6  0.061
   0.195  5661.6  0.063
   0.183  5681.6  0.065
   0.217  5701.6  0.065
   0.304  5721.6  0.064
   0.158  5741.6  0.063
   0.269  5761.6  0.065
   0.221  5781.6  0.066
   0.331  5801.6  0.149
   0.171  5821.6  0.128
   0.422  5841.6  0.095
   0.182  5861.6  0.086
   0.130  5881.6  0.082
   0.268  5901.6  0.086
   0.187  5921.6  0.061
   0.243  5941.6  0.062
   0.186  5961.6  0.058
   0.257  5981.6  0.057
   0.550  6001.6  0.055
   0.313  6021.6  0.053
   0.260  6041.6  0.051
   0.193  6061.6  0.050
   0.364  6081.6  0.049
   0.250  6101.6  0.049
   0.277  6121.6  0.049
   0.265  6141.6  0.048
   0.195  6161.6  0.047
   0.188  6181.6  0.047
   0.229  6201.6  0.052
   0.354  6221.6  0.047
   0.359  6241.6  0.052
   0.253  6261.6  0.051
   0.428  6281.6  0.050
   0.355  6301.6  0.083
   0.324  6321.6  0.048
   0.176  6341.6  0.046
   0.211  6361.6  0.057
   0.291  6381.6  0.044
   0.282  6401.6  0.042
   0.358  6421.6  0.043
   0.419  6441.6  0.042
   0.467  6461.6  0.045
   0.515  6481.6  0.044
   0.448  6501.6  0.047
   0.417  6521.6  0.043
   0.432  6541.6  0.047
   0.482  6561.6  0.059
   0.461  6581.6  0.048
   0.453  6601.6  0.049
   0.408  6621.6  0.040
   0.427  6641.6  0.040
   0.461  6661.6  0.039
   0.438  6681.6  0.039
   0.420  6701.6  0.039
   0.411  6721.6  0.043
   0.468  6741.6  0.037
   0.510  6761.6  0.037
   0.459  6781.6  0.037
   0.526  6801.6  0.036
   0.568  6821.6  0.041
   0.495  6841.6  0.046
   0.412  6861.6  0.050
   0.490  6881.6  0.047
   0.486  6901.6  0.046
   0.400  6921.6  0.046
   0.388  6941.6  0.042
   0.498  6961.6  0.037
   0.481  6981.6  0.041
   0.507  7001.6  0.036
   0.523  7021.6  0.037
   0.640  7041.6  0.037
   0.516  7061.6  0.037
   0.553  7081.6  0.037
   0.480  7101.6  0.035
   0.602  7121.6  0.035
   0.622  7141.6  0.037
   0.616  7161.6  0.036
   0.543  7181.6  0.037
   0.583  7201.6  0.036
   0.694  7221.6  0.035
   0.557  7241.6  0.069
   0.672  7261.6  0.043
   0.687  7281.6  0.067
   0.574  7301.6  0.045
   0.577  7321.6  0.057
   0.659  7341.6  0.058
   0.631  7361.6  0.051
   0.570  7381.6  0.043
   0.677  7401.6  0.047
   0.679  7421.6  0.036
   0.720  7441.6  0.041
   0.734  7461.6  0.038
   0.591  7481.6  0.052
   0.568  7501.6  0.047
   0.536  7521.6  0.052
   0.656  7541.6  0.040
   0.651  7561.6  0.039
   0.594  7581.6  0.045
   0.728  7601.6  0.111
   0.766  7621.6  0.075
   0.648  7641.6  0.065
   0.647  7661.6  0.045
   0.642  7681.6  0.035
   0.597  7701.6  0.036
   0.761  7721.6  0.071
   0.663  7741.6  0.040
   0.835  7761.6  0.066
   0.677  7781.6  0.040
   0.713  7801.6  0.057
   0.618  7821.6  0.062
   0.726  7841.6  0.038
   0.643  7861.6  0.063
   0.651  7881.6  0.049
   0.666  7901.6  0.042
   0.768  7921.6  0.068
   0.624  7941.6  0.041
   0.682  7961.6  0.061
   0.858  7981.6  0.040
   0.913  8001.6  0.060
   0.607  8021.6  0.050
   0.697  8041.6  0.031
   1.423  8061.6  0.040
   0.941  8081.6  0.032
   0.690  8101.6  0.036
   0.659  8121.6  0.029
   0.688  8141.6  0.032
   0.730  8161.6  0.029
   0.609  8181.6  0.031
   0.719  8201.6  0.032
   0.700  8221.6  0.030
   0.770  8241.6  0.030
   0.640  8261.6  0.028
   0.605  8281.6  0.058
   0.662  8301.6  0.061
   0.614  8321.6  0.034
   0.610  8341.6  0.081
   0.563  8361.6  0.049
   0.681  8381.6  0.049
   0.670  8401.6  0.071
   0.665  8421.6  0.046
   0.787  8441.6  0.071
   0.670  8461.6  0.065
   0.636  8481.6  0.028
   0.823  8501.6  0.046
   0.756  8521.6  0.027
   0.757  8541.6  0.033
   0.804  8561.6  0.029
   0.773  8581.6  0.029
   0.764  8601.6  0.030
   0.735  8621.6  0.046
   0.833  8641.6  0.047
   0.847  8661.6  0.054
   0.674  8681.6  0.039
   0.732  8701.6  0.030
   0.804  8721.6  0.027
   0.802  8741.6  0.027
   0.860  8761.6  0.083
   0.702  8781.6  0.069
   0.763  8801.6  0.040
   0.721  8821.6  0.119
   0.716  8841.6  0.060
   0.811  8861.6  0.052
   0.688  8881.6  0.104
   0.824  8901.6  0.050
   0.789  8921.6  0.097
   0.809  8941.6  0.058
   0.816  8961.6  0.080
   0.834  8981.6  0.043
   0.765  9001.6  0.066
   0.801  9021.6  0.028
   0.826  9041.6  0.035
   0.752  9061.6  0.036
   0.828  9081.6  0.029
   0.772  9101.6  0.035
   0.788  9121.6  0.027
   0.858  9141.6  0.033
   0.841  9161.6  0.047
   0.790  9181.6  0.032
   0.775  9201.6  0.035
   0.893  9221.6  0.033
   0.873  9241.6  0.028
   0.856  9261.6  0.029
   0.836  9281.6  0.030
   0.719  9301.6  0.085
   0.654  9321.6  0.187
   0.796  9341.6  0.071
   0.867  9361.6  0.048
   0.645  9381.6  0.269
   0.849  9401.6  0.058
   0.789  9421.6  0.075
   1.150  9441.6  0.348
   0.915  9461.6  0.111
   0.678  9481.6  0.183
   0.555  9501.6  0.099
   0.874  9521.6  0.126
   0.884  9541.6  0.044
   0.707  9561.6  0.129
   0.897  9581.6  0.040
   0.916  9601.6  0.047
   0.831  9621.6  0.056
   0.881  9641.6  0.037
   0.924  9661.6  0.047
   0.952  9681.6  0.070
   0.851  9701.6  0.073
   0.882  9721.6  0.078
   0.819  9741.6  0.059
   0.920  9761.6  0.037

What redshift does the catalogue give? 0.611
